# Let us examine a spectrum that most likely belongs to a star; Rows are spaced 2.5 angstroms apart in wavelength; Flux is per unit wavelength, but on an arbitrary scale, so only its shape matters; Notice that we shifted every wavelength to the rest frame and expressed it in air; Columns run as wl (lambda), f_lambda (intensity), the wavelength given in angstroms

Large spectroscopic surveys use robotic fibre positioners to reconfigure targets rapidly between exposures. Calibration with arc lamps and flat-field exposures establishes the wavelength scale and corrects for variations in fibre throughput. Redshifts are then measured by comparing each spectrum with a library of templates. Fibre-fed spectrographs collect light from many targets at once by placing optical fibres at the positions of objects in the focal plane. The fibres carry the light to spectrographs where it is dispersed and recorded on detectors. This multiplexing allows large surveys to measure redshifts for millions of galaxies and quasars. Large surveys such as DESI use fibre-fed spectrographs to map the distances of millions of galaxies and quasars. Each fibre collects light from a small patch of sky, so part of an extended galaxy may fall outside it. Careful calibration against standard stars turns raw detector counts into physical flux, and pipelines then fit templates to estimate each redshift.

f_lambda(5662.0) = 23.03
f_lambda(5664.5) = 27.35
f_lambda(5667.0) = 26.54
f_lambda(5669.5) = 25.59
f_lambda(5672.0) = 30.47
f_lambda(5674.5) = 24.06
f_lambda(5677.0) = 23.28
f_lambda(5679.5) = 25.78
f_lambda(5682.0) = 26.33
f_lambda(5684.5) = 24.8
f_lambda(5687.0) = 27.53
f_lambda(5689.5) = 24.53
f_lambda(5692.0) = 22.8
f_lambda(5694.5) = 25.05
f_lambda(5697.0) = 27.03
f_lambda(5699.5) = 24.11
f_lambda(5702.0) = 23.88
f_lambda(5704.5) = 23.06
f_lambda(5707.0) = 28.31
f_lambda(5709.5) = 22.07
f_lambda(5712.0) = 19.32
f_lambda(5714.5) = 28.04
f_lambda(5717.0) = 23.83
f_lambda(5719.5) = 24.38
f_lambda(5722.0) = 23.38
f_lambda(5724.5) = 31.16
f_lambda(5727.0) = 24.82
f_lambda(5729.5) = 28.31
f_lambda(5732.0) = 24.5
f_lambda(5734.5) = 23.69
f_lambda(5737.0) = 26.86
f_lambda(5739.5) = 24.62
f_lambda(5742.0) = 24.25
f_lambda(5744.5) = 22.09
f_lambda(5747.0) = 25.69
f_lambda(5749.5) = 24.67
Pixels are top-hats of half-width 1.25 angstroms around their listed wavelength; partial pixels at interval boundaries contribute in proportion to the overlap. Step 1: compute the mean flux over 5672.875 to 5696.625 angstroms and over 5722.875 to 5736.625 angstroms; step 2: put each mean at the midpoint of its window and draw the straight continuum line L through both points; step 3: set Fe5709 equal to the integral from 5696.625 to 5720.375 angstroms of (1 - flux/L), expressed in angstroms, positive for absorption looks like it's 1.36 angstroms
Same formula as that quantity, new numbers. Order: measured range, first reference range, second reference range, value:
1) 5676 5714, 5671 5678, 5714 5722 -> 1.2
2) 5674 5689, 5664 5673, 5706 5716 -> 0.6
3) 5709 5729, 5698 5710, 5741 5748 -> -0.5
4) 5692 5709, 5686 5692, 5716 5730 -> 0.4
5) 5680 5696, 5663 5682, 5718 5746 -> 0.4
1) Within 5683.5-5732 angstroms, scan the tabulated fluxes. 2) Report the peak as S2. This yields 31.16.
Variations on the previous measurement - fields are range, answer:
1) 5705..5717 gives 28.31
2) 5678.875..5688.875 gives 27.53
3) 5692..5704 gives 27.03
